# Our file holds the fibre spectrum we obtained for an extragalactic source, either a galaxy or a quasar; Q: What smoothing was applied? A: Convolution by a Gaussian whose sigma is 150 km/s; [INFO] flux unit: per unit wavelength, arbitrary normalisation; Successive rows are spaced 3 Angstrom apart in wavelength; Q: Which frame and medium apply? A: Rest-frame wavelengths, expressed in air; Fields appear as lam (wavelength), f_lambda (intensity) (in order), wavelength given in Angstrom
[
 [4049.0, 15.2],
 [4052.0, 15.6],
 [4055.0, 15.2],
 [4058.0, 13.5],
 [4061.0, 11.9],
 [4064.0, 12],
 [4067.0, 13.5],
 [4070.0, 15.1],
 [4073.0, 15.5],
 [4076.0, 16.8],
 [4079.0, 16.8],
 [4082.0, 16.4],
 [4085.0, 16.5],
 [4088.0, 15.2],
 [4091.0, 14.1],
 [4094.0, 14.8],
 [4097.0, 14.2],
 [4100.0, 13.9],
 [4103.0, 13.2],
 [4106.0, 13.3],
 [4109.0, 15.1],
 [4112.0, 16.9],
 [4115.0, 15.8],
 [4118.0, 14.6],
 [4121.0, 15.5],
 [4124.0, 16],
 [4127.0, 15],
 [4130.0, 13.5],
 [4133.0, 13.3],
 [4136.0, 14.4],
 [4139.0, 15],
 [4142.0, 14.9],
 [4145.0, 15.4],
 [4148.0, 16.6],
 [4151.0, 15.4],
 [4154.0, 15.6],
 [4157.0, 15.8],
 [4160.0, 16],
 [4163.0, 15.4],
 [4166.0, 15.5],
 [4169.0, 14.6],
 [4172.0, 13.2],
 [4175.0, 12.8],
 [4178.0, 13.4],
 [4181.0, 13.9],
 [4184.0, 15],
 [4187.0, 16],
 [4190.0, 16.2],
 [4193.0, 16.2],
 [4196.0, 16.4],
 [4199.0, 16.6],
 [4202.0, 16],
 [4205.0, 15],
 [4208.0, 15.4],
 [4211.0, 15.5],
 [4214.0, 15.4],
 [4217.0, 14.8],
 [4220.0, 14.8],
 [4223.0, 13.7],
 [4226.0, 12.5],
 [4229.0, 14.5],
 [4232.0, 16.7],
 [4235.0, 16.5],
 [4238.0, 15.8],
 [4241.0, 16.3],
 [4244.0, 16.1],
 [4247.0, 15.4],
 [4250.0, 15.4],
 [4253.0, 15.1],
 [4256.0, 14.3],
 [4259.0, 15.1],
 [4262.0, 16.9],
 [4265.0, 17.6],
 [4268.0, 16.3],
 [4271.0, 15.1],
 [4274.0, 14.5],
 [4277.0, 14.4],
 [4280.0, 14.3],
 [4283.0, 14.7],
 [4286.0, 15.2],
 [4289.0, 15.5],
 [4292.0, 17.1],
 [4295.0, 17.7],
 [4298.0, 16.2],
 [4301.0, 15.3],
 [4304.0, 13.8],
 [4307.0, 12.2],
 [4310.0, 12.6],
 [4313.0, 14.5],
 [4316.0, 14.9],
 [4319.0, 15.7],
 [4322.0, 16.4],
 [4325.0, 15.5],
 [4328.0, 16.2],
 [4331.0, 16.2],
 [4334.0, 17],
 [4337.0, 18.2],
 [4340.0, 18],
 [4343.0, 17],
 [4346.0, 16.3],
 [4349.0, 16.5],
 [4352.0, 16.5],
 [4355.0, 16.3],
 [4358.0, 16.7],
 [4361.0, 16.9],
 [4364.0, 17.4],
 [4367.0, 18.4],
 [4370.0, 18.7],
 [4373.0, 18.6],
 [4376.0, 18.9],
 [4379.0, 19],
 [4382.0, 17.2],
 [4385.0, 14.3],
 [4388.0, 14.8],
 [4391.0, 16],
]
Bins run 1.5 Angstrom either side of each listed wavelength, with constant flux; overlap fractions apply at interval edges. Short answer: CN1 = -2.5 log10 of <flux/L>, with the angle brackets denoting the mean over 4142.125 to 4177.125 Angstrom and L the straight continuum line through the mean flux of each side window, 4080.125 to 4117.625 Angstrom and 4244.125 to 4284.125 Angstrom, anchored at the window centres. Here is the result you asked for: 0.00 mag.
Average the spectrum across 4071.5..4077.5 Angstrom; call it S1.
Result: 16.2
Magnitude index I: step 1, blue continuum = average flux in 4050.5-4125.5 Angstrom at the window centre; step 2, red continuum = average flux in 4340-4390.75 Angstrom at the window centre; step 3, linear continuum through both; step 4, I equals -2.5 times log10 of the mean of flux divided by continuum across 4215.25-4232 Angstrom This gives 0.117 mag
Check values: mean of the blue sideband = 14.9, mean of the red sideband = 17.1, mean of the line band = 14.3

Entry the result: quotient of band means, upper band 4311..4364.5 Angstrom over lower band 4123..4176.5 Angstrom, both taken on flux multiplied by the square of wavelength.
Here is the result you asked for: 1.20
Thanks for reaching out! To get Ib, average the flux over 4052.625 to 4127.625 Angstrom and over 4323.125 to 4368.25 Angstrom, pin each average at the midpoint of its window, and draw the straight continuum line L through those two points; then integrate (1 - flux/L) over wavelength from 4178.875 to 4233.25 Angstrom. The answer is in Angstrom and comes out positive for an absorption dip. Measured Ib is 1.8 Angstrom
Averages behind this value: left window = 14.8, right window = 16.9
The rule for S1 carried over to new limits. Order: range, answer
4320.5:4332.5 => 16.1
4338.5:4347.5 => 17.1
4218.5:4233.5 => 14.4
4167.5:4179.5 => 13.5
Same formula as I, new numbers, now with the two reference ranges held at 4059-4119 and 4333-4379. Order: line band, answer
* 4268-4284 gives 0.13 mag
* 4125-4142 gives 0.06 mag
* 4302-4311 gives 0.29 mag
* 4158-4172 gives 0.03 mag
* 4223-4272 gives 0.06 mag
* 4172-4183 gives 0.17 mag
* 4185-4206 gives -0.01 mag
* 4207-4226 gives 0.09 mag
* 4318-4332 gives 0.08 mag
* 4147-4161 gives -0.03 mag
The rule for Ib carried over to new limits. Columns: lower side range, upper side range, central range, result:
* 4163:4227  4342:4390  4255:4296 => 0.85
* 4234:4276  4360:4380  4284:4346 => 4.72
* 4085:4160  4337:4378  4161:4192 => 1.75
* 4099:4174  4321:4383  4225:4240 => 0.61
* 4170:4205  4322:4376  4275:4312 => 3.37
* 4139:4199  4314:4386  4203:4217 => 0.28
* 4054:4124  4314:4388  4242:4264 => 0.78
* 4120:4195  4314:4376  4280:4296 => 0.49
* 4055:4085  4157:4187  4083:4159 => -1.68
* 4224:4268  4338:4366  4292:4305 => 0.20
